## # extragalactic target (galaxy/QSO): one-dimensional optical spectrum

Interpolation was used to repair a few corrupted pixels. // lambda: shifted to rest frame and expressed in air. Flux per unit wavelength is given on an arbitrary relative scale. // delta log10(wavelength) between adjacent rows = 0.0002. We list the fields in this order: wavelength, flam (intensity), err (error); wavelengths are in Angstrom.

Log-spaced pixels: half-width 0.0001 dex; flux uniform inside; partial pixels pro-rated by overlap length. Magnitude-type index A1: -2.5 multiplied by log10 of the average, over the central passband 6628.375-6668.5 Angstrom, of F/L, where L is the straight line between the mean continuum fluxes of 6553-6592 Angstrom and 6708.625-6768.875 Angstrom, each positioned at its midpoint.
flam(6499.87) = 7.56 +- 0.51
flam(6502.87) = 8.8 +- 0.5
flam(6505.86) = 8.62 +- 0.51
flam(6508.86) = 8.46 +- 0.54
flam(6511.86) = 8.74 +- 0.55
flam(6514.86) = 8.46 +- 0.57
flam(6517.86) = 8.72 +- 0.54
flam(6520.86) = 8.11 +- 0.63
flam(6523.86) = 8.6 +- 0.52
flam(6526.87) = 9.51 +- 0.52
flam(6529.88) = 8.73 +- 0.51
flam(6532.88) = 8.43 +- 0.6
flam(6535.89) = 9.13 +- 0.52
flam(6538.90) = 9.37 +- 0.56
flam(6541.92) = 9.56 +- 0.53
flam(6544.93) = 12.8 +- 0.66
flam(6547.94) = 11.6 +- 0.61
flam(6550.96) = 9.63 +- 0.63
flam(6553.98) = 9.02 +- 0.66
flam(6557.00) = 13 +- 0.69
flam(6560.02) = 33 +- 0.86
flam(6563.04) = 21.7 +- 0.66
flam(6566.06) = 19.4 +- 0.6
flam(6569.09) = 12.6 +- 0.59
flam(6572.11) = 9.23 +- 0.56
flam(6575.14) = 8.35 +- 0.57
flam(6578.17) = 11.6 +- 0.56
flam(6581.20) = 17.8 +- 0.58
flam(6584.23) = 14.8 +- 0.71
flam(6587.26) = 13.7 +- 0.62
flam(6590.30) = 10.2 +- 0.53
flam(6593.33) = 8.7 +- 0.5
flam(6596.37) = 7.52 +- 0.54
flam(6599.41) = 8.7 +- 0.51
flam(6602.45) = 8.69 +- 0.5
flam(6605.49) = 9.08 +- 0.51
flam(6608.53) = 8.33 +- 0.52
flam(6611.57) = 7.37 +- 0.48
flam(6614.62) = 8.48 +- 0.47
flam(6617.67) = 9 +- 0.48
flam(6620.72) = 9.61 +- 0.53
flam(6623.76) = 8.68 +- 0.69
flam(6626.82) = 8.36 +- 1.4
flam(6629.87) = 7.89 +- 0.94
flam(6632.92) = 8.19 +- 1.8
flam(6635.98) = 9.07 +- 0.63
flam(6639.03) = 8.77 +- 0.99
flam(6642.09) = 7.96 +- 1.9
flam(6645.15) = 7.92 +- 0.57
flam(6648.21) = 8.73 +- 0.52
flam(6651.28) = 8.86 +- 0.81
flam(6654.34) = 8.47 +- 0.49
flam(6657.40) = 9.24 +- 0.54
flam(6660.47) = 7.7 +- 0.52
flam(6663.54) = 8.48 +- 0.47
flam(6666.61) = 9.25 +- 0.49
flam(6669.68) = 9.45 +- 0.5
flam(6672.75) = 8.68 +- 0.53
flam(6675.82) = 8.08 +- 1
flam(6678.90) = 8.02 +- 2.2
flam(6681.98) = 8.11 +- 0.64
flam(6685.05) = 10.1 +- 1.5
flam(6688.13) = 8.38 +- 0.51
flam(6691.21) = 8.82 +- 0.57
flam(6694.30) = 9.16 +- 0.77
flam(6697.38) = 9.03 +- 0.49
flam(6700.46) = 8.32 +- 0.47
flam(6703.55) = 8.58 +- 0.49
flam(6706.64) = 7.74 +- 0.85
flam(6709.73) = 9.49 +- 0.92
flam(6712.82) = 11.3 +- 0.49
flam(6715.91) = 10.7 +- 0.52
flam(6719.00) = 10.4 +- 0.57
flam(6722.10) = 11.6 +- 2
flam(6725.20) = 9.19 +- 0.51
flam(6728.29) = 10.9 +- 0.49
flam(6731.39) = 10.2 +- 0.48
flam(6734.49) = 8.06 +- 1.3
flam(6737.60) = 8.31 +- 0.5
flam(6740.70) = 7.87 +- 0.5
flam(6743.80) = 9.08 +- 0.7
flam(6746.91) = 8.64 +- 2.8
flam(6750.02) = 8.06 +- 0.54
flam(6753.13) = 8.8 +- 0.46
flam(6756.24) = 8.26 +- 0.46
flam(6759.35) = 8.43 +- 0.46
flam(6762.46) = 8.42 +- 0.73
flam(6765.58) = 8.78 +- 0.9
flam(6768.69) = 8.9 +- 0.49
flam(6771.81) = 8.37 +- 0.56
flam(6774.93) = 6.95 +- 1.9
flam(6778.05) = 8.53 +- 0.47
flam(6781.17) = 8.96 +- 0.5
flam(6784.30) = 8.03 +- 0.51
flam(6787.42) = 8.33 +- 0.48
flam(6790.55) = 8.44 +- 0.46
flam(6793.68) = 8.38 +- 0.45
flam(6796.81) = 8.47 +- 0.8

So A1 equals 0.41 mag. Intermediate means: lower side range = 15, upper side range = 9.28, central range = 8.51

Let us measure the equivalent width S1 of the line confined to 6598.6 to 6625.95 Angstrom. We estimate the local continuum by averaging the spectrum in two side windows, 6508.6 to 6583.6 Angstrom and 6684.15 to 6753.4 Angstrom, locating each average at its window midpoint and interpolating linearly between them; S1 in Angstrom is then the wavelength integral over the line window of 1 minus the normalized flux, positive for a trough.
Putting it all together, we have 5.6 Angstrom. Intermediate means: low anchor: 11.9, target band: 8.65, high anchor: 9.25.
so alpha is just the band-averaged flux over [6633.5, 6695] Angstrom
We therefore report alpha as 8.65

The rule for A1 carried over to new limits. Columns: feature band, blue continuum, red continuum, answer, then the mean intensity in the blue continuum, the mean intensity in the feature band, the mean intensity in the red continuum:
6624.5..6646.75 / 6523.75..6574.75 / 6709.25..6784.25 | 0.31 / 12.7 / 8.32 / 9.06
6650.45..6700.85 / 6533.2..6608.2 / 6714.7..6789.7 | 0.18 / 12.3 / 8.72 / 8.89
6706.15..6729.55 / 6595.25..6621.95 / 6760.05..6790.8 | -0.21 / 8.53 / 10.3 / 8.37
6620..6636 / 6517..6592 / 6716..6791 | 0.28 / 12.4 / 8.54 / 8.85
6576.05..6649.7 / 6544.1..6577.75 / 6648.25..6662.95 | 0.18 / 14.5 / 9.53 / 8.58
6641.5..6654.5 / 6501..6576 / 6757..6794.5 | 0.19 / 11.4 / 8.41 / 8.37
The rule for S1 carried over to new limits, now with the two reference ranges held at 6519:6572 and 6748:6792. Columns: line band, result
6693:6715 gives 1.0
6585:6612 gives 5.1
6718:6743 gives -1.1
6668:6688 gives 2.7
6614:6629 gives 3.1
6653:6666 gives 2.3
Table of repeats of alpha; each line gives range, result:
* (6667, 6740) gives 9.23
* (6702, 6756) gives 9.32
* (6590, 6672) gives 8.6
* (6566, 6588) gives 13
